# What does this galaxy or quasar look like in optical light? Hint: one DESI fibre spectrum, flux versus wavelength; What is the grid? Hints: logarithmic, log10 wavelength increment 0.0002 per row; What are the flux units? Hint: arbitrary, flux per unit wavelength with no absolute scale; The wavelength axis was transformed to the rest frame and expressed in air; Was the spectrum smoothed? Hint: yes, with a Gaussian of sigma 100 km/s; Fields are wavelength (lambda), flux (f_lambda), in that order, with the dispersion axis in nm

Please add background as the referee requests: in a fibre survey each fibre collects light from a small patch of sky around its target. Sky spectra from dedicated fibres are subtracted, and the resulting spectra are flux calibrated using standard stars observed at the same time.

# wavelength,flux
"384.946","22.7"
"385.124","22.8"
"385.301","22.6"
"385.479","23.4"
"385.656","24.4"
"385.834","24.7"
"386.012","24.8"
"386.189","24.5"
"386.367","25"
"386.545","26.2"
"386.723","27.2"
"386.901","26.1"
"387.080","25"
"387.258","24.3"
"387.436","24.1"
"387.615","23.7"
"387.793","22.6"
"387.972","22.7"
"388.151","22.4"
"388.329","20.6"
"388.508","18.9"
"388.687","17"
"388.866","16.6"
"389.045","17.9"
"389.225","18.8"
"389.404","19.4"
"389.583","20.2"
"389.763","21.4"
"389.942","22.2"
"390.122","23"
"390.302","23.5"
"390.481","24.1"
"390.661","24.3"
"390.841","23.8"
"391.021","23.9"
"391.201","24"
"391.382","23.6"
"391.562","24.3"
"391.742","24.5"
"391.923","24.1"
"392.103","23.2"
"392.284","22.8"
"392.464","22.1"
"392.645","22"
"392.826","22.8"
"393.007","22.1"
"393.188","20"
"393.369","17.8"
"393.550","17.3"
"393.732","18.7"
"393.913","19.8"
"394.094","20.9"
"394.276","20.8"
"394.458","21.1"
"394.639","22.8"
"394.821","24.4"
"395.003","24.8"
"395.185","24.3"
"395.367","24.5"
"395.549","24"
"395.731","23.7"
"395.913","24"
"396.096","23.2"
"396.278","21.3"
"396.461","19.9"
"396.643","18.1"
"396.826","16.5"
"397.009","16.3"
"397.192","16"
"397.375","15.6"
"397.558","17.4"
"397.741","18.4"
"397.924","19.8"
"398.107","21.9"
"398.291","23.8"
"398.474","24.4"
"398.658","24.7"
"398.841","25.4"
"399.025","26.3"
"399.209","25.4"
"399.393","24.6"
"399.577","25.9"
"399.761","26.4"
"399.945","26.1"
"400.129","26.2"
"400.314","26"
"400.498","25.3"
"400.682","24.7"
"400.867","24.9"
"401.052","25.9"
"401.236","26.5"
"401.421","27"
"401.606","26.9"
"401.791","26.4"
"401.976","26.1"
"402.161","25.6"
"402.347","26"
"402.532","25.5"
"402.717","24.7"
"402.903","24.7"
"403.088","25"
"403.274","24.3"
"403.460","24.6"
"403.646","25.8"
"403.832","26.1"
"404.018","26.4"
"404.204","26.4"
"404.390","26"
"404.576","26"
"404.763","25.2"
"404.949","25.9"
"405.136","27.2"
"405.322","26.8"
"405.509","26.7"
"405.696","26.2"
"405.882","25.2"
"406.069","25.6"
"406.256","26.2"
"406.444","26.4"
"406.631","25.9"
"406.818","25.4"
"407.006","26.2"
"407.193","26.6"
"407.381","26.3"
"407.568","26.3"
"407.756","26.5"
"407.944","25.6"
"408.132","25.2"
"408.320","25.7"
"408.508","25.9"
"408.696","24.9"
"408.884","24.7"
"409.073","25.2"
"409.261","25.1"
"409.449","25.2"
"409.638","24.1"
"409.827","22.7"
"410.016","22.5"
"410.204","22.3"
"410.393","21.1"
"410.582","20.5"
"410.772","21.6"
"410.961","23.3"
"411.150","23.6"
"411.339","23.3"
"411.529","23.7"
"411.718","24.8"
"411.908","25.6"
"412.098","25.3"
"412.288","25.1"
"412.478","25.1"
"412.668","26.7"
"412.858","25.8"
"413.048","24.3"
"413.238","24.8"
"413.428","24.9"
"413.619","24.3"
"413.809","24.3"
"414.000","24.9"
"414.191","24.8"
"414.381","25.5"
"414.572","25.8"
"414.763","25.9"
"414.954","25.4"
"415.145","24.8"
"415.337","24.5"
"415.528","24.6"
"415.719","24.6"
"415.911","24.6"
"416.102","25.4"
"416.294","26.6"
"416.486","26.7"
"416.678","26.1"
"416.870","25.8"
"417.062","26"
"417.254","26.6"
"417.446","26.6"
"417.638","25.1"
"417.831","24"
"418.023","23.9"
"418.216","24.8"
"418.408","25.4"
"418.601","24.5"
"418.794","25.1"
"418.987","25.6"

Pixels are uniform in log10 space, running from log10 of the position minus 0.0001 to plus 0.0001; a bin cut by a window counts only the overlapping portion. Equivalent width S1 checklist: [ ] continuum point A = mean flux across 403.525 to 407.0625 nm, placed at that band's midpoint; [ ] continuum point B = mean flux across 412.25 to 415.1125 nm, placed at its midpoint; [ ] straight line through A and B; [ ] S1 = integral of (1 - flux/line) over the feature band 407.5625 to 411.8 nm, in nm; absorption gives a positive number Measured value 0.26 nm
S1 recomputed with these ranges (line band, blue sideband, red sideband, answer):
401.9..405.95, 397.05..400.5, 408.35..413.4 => -0.39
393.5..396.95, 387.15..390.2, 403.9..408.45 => 0.19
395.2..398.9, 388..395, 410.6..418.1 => 0.23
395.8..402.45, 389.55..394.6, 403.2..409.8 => 0.17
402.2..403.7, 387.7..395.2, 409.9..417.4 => -0.12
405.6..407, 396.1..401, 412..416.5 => -0.12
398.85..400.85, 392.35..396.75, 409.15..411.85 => -0.31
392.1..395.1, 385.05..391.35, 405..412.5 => 0.25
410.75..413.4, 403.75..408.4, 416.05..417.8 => 0.15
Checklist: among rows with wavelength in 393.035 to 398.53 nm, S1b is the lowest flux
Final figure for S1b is 15.6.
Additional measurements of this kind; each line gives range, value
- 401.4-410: 22.7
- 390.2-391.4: 23.5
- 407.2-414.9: 20.5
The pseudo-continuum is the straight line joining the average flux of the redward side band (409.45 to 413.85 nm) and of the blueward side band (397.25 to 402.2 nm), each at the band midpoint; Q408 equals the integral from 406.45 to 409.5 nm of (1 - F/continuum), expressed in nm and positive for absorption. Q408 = -0.21 nm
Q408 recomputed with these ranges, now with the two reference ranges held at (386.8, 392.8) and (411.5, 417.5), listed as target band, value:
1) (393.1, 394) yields 0.16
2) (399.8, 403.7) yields -0.30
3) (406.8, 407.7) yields -0.07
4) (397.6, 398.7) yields 0.07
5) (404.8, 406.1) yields -0.11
